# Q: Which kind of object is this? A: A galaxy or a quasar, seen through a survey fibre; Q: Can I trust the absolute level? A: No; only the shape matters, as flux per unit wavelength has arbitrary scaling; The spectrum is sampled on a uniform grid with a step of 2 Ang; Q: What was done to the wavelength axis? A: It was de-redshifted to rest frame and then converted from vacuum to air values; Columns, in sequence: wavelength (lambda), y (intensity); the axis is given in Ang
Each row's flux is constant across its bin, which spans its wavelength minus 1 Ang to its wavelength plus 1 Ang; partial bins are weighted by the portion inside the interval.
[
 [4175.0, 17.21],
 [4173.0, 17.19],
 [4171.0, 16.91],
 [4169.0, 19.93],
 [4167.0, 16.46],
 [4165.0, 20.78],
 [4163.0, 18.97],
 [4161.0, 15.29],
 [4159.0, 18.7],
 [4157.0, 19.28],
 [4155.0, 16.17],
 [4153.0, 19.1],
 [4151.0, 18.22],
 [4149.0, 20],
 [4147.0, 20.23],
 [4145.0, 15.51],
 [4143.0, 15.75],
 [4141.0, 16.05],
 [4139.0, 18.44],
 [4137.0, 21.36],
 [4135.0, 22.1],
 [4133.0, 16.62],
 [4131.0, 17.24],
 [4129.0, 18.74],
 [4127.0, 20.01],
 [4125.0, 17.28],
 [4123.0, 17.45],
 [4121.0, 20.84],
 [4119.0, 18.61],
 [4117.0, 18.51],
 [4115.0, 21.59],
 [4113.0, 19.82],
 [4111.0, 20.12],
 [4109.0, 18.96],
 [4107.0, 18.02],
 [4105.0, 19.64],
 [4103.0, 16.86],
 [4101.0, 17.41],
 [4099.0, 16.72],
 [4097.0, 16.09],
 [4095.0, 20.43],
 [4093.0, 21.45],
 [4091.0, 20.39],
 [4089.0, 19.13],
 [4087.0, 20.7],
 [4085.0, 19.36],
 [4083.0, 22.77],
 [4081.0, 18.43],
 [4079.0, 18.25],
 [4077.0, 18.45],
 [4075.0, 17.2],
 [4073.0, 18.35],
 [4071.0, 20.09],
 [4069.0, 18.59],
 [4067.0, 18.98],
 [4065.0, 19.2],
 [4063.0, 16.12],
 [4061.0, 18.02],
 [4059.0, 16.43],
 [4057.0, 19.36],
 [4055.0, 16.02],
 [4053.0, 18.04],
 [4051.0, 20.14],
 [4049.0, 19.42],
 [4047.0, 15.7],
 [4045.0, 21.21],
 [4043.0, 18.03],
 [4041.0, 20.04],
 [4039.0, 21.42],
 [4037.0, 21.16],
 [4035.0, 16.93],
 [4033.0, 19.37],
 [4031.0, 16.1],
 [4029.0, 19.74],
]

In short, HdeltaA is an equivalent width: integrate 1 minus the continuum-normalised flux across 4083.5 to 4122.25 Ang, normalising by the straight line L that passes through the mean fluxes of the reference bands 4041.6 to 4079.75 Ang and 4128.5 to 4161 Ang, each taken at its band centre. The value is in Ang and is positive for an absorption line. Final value -2.01 Ang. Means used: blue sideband 18.3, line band 19.2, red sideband 18.2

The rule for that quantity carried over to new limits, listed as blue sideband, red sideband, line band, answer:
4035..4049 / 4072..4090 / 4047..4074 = 1.4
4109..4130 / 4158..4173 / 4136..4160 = 0.4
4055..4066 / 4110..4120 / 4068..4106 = -0.6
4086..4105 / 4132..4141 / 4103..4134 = 0.4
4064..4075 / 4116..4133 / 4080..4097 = -1.2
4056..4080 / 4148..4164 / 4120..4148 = -0.3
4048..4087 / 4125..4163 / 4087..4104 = -0.2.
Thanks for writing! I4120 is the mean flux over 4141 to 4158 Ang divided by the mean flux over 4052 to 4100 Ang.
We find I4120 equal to 1.0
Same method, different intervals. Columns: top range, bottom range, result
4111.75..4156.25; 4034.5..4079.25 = 1.00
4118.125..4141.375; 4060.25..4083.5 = 1.01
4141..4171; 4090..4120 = 0.95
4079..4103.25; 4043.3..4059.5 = 1.05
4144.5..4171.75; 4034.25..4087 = 0.97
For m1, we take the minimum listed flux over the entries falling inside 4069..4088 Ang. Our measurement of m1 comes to 17.2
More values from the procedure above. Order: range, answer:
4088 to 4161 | 15.29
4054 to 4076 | 16.02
